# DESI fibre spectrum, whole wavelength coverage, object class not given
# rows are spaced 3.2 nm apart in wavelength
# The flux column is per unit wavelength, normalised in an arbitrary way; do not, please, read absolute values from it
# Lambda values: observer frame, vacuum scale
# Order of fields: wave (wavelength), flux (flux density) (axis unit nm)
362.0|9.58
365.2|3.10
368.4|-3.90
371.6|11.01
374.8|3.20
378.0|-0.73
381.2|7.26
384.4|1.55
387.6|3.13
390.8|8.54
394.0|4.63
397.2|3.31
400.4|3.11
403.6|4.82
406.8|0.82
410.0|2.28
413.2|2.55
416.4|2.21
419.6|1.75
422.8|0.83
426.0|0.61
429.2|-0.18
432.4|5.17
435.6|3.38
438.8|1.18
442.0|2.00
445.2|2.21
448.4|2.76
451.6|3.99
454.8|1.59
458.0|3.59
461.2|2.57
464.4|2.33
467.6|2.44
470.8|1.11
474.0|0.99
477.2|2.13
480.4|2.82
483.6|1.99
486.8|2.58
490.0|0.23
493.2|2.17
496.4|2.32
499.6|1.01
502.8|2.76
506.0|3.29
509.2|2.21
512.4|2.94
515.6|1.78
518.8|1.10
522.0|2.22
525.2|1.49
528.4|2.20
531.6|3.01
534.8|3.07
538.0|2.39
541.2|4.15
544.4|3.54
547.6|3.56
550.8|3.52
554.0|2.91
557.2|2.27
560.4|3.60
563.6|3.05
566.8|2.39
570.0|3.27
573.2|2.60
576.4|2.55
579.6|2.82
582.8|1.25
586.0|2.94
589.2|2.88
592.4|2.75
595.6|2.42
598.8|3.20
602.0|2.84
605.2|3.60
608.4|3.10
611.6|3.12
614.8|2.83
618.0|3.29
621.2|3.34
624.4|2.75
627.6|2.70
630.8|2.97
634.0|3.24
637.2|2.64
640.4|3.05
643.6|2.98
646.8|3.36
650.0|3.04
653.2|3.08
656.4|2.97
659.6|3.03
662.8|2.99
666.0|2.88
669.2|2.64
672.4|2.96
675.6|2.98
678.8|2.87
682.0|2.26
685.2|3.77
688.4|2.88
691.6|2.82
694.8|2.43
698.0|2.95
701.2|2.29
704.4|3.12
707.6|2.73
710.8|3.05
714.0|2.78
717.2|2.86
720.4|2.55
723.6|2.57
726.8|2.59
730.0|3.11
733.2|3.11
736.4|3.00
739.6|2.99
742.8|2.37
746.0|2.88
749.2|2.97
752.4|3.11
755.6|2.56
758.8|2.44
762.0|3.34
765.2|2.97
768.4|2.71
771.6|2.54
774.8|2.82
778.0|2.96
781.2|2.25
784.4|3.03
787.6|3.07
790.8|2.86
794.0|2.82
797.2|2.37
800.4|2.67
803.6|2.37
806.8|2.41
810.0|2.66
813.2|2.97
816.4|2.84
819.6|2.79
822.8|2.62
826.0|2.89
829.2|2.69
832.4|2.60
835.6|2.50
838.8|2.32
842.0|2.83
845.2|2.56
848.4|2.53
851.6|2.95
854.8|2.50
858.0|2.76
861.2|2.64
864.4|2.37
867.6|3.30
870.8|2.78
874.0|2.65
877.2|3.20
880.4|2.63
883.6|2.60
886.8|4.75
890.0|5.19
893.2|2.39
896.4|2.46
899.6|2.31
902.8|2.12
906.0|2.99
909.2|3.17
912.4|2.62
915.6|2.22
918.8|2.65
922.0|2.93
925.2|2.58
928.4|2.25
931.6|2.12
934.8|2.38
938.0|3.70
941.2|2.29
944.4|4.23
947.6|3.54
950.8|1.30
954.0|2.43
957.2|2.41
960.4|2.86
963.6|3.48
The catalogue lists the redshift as 0.35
